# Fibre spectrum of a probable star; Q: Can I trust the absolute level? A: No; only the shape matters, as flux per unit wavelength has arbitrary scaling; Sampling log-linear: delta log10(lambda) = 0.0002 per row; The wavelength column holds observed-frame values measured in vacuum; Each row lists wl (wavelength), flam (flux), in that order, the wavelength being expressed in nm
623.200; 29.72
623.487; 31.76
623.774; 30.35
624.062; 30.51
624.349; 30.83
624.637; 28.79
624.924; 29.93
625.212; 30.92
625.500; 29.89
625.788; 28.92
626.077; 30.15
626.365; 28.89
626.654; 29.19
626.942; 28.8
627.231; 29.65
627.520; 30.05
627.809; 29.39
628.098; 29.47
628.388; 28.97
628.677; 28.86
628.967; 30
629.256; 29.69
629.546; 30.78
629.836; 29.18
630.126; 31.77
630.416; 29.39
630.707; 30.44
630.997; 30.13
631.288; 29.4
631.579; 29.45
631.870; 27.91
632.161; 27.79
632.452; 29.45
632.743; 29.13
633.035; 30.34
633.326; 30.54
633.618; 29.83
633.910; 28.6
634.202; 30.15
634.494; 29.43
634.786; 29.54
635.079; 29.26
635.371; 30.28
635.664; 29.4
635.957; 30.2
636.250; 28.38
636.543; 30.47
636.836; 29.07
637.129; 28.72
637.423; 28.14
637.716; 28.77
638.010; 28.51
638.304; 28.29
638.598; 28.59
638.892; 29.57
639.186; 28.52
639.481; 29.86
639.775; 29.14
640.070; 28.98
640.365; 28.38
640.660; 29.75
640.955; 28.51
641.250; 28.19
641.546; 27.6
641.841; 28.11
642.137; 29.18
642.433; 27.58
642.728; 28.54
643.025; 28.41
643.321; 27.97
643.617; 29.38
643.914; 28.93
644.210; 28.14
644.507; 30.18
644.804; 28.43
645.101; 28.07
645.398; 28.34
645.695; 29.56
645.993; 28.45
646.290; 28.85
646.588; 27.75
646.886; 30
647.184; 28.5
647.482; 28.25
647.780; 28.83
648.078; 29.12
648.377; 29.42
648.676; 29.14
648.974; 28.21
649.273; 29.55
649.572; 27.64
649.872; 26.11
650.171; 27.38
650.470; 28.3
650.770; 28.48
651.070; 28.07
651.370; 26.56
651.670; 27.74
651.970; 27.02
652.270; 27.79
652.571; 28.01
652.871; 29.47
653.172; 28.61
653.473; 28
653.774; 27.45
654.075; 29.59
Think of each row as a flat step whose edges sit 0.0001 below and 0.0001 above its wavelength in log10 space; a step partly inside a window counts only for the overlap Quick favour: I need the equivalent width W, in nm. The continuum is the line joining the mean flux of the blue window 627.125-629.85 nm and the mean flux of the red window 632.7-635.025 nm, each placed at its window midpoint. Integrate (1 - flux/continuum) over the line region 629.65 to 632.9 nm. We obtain 0.020 nm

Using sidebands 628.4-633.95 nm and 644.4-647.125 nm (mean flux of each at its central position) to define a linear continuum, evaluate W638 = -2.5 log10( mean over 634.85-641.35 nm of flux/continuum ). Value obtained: 0.01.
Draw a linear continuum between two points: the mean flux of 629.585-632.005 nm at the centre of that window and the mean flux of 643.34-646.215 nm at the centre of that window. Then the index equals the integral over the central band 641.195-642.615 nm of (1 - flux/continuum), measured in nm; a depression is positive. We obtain 0.042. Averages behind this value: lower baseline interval 29.8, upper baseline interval 28.8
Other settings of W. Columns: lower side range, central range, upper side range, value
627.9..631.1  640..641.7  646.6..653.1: 0.025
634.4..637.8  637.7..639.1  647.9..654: 0.019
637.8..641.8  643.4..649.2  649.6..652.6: -0.161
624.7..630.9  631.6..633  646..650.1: 0.032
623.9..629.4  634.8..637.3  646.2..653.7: -0.033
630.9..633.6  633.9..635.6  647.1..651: -0.024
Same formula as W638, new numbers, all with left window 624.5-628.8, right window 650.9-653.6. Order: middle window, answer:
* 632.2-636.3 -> -0.02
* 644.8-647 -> -0.01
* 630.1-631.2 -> -0.04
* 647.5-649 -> -0.03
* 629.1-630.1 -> -0.03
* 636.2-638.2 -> 0.00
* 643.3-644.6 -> -0.02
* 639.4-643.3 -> 0.00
